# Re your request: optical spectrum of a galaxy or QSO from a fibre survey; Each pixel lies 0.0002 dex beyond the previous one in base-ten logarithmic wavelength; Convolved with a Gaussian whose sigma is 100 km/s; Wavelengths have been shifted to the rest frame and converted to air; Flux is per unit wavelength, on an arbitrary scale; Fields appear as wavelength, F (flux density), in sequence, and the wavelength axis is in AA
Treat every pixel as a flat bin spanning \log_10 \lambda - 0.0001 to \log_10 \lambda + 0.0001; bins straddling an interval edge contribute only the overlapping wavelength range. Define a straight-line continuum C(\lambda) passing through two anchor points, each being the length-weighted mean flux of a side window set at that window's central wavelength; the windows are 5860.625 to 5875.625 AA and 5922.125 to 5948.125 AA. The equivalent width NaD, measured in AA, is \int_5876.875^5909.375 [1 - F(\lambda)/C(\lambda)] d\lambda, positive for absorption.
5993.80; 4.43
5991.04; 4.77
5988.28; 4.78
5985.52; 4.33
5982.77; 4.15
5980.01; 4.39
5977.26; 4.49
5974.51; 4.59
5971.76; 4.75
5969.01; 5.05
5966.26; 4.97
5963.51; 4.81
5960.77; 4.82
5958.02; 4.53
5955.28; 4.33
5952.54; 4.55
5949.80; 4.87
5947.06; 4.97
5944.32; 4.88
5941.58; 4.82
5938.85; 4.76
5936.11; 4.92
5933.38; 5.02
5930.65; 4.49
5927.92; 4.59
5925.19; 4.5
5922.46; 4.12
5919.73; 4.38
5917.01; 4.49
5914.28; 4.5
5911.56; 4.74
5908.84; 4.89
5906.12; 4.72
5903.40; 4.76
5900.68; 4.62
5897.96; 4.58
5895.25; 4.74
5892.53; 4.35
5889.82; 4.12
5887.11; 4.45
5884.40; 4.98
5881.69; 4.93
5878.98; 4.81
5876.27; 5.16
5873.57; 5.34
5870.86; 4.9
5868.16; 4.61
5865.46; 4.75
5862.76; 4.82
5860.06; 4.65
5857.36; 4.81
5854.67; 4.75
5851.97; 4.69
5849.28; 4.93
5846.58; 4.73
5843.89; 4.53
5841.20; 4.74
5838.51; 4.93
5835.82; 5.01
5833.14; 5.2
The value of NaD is 1.07 AA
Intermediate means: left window 4.89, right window 4.73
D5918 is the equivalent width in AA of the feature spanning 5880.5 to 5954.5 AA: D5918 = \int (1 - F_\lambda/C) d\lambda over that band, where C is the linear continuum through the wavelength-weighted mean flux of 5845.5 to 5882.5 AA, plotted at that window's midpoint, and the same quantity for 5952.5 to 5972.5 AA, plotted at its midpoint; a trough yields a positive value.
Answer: 2.06 AA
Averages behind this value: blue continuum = 4.85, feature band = 4.65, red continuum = 4.74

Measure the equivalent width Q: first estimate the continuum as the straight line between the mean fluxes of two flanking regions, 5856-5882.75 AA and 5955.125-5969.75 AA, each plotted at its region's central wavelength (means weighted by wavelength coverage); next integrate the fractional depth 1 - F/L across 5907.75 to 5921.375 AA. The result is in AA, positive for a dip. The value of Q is 0.7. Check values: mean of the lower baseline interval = 4.88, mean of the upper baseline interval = 4.77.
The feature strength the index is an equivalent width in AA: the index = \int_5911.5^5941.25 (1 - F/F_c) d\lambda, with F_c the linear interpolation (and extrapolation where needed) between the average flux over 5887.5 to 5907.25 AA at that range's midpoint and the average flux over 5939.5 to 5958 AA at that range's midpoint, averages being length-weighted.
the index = 0.3 AA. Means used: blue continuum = 4.55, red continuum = 4.72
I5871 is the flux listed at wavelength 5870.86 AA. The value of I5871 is 4.9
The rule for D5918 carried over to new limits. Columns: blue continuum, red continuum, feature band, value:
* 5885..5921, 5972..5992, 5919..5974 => -2.07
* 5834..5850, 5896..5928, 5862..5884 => -0.98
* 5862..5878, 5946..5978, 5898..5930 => 1.75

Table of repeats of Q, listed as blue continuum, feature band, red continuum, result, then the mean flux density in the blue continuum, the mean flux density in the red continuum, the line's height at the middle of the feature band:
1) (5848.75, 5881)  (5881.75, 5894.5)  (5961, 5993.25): 0.7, 4.85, 4.64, 4.81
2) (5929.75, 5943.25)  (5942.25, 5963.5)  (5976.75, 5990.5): -0.1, 4.82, 4.44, 4.69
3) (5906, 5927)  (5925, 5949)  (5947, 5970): -0.8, 4.53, 4.75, 4.64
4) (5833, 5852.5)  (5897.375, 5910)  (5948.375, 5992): 0.0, 4.83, 4.64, 4.74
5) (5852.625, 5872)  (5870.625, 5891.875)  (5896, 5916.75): -0.4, 4.75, 4.68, 4.72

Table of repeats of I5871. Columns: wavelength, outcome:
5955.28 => 4.33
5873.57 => 5.34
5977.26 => 4.49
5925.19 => 4.5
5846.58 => 4.73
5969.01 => 5.05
